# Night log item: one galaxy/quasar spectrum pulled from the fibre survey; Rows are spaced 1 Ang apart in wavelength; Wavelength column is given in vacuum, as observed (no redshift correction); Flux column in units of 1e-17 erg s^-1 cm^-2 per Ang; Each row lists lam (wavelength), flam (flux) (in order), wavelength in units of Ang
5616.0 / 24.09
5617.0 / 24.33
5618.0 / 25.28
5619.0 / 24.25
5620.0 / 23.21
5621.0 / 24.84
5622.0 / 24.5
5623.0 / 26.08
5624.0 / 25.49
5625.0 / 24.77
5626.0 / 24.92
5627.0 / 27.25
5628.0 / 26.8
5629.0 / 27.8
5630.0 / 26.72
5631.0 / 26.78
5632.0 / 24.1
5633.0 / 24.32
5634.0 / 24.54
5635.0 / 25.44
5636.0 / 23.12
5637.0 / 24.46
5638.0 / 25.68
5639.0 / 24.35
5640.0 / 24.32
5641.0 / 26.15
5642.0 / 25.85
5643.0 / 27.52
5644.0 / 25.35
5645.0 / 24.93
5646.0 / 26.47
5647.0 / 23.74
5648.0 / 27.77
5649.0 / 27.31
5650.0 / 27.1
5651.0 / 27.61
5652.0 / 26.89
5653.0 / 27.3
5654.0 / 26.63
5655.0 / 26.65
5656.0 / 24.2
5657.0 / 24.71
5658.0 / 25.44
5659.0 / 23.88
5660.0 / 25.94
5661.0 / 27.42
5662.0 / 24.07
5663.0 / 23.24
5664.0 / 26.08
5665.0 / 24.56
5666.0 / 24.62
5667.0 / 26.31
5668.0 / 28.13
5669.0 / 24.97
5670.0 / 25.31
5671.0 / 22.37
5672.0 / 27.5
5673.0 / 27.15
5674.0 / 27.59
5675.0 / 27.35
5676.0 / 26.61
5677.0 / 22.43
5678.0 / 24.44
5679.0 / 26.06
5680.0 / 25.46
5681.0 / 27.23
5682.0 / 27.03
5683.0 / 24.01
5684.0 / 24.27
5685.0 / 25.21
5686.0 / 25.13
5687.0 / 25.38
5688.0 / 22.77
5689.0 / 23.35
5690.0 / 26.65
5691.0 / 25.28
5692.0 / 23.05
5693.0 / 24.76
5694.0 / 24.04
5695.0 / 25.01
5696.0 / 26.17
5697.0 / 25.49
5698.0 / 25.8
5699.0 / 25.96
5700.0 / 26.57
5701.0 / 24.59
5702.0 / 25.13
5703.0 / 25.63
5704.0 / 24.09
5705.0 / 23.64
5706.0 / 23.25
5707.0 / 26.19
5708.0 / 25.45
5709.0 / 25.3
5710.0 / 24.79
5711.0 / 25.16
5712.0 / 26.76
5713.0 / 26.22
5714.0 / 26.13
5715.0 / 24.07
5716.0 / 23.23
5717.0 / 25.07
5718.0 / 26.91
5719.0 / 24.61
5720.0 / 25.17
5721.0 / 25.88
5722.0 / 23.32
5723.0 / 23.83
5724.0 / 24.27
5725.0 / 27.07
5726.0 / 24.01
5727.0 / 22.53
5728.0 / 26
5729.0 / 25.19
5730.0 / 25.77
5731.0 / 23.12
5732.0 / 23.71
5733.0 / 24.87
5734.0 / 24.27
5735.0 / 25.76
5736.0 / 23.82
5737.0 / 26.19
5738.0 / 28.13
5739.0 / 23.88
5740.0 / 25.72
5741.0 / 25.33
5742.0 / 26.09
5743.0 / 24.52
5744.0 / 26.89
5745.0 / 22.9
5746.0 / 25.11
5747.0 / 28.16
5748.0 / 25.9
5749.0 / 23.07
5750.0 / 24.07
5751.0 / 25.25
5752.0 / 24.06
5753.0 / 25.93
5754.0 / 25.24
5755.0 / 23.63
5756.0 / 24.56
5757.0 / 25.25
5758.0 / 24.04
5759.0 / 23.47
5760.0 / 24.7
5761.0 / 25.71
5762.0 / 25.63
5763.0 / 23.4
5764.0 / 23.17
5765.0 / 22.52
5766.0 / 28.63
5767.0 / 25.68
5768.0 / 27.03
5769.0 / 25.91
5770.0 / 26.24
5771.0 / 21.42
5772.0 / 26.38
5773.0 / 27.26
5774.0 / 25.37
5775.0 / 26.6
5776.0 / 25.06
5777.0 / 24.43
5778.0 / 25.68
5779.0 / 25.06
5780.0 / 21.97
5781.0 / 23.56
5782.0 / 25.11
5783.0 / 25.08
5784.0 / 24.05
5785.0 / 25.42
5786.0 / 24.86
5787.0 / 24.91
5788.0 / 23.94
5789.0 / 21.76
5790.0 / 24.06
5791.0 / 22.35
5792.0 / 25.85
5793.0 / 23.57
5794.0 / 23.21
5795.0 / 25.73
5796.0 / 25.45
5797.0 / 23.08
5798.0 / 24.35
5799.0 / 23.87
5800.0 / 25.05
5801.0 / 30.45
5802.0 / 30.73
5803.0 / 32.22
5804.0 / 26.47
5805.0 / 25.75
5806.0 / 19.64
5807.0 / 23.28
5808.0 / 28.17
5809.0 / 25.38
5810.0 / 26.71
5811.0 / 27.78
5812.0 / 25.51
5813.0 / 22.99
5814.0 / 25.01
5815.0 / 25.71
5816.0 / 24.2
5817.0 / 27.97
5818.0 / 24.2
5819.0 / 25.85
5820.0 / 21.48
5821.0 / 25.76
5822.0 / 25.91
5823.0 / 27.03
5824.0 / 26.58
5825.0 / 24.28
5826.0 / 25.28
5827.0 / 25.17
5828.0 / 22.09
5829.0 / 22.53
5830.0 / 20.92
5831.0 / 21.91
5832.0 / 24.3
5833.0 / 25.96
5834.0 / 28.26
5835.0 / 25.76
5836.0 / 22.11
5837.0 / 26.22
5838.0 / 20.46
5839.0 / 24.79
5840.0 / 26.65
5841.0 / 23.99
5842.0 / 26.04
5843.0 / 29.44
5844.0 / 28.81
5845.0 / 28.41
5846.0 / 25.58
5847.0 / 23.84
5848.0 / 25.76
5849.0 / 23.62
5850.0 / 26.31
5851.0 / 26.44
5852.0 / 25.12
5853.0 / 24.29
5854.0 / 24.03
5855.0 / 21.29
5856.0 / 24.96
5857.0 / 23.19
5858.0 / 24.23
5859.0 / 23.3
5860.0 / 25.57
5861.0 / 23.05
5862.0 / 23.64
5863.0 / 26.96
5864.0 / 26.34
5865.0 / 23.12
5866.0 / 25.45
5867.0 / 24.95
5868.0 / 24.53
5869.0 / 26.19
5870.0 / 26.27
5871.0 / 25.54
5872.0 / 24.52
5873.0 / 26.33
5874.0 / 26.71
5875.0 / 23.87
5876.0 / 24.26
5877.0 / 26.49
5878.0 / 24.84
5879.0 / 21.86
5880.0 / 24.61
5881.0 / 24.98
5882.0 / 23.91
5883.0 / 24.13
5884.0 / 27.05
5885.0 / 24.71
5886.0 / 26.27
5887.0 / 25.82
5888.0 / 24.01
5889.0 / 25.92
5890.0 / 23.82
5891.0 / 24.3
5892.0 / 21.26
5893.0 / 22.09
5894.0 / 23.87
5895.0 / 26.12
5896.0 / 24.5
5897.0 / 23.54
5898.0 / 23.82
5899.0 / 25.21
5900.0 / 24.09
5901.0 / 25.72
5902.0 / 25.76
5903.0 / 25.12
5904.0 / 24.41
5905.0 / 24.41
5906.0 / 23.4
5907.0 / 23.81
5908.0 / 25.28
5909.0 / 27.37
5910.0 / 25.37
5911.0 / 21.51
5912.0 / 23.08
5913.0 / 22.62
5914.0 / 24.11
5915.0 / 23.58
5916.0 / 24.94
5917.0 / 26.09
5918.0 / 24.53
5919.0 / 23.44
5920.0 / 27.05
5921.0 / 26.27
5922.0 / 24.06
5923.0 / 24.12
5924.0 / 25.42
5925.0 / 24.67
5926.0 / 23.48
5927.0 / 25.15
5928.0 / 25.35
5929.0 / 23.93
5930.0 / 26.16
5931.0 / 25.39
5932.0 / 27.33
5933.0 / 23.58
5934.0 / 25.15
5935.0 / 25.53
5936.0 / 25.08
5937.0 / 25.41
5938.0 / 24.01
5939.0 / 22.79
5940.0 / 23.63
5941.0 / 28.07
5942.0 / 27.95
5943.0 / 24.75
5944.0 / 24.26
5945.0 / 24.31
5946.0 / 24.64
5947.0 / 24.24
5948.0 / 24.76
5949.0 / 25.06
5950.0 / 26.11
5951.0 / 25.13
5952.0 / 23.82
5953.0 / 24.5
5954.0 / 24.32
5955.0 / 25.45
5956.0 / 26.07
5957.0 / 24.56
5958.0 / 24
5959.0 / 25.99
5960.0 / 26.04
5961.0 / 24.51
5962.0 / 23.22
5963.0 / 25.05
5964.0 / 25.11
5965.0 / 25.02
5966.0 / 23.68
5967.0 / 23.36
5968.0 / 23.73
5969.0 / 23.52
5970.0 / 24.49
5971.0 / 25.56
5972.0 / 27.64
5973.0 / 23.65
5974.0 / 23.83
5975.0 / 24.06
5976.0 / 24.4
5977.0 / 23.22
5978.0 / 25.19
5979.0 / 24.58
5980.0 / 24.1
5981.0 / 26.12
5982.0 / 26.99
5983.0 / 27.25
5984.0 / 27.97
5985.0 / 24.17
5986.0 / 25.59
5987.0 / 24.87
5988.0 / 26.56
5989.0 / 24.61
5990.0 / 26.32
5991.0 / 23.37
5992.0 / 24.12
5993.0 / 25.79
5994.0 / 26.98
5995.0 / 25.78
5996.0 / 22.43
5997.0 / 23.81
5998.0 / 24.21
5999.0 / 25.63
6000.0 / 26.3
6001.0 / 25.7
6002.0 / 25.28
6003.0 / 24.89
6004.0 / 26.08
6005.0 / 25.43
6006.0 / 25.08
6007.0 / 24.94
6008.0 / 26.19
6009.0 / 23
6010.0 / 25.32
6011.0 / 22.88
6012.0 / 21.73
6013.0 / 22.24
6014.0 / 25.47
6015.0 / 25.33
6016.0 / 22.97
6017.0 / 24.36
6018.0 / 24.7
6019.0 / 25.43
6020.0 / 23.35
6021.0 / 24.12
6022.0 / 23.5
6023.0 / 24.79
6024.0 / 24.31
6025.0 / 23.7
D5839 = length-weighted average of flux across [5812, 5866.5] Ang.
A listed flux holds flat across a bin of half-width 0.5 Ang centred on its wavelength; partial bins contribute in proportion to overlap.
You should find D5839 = 24.9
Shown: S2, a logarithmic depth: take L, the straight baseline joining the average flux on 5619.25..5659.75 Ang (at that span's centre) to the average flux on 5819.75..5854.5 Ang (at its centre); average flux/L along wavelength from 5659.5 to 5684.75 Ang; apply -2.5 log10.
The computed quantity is -0.003 mag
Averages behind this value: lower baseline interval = 25.6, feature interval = 25.6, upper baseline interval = 25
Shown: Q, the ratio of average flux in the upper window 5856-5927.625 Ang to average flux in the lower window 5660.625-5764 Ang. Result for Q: 0.98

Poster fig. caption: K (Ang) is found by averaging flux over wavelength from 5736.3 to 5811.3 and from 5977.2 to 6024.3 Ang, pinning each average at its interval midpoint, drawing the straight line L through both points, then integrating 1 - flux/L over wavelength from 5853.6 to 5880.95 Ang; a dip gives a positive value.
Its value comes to 0.4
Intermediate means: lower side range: 25.2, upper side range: 24.9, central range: 24.7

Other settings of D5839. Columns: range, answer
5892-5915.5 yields 24.2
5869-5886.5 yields 25.1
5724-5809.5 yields 25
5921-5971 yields 24.8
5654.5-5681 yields 25.5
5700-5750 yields 25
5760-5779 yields 25.3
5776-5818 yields 25.1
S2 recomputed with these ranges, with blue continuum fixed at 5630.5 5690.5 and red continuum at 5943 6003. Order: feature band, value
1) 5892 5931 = 0.023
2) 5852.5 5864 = 0.044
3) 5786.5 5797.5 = 0.056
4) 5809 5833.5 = 0.018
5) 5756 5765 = 0.044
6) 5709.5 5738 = 0.018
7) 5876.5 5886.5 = 0.009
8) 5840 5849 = -0.049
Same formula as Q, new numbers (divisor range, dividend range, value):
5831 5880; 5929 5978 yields 0.99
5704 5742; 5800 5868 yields 1.01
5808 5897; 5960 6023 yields 0.99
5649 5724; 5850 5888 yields 0.98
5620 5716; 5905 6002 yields 0.98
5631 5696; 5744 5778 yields 0.99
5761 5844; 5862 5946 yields 0.99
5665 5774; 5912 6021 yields 0.99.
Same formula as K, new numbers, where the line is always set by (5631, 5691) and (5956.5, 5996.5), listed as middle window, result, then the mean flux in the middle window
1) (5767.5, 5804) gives 0.10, 25.2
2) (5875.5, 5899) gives 0.60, 24.5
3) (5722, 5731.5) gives 0.31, 24.6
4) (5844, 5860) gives 0.20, 24.8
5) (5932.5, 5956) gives 0.07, 24.9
